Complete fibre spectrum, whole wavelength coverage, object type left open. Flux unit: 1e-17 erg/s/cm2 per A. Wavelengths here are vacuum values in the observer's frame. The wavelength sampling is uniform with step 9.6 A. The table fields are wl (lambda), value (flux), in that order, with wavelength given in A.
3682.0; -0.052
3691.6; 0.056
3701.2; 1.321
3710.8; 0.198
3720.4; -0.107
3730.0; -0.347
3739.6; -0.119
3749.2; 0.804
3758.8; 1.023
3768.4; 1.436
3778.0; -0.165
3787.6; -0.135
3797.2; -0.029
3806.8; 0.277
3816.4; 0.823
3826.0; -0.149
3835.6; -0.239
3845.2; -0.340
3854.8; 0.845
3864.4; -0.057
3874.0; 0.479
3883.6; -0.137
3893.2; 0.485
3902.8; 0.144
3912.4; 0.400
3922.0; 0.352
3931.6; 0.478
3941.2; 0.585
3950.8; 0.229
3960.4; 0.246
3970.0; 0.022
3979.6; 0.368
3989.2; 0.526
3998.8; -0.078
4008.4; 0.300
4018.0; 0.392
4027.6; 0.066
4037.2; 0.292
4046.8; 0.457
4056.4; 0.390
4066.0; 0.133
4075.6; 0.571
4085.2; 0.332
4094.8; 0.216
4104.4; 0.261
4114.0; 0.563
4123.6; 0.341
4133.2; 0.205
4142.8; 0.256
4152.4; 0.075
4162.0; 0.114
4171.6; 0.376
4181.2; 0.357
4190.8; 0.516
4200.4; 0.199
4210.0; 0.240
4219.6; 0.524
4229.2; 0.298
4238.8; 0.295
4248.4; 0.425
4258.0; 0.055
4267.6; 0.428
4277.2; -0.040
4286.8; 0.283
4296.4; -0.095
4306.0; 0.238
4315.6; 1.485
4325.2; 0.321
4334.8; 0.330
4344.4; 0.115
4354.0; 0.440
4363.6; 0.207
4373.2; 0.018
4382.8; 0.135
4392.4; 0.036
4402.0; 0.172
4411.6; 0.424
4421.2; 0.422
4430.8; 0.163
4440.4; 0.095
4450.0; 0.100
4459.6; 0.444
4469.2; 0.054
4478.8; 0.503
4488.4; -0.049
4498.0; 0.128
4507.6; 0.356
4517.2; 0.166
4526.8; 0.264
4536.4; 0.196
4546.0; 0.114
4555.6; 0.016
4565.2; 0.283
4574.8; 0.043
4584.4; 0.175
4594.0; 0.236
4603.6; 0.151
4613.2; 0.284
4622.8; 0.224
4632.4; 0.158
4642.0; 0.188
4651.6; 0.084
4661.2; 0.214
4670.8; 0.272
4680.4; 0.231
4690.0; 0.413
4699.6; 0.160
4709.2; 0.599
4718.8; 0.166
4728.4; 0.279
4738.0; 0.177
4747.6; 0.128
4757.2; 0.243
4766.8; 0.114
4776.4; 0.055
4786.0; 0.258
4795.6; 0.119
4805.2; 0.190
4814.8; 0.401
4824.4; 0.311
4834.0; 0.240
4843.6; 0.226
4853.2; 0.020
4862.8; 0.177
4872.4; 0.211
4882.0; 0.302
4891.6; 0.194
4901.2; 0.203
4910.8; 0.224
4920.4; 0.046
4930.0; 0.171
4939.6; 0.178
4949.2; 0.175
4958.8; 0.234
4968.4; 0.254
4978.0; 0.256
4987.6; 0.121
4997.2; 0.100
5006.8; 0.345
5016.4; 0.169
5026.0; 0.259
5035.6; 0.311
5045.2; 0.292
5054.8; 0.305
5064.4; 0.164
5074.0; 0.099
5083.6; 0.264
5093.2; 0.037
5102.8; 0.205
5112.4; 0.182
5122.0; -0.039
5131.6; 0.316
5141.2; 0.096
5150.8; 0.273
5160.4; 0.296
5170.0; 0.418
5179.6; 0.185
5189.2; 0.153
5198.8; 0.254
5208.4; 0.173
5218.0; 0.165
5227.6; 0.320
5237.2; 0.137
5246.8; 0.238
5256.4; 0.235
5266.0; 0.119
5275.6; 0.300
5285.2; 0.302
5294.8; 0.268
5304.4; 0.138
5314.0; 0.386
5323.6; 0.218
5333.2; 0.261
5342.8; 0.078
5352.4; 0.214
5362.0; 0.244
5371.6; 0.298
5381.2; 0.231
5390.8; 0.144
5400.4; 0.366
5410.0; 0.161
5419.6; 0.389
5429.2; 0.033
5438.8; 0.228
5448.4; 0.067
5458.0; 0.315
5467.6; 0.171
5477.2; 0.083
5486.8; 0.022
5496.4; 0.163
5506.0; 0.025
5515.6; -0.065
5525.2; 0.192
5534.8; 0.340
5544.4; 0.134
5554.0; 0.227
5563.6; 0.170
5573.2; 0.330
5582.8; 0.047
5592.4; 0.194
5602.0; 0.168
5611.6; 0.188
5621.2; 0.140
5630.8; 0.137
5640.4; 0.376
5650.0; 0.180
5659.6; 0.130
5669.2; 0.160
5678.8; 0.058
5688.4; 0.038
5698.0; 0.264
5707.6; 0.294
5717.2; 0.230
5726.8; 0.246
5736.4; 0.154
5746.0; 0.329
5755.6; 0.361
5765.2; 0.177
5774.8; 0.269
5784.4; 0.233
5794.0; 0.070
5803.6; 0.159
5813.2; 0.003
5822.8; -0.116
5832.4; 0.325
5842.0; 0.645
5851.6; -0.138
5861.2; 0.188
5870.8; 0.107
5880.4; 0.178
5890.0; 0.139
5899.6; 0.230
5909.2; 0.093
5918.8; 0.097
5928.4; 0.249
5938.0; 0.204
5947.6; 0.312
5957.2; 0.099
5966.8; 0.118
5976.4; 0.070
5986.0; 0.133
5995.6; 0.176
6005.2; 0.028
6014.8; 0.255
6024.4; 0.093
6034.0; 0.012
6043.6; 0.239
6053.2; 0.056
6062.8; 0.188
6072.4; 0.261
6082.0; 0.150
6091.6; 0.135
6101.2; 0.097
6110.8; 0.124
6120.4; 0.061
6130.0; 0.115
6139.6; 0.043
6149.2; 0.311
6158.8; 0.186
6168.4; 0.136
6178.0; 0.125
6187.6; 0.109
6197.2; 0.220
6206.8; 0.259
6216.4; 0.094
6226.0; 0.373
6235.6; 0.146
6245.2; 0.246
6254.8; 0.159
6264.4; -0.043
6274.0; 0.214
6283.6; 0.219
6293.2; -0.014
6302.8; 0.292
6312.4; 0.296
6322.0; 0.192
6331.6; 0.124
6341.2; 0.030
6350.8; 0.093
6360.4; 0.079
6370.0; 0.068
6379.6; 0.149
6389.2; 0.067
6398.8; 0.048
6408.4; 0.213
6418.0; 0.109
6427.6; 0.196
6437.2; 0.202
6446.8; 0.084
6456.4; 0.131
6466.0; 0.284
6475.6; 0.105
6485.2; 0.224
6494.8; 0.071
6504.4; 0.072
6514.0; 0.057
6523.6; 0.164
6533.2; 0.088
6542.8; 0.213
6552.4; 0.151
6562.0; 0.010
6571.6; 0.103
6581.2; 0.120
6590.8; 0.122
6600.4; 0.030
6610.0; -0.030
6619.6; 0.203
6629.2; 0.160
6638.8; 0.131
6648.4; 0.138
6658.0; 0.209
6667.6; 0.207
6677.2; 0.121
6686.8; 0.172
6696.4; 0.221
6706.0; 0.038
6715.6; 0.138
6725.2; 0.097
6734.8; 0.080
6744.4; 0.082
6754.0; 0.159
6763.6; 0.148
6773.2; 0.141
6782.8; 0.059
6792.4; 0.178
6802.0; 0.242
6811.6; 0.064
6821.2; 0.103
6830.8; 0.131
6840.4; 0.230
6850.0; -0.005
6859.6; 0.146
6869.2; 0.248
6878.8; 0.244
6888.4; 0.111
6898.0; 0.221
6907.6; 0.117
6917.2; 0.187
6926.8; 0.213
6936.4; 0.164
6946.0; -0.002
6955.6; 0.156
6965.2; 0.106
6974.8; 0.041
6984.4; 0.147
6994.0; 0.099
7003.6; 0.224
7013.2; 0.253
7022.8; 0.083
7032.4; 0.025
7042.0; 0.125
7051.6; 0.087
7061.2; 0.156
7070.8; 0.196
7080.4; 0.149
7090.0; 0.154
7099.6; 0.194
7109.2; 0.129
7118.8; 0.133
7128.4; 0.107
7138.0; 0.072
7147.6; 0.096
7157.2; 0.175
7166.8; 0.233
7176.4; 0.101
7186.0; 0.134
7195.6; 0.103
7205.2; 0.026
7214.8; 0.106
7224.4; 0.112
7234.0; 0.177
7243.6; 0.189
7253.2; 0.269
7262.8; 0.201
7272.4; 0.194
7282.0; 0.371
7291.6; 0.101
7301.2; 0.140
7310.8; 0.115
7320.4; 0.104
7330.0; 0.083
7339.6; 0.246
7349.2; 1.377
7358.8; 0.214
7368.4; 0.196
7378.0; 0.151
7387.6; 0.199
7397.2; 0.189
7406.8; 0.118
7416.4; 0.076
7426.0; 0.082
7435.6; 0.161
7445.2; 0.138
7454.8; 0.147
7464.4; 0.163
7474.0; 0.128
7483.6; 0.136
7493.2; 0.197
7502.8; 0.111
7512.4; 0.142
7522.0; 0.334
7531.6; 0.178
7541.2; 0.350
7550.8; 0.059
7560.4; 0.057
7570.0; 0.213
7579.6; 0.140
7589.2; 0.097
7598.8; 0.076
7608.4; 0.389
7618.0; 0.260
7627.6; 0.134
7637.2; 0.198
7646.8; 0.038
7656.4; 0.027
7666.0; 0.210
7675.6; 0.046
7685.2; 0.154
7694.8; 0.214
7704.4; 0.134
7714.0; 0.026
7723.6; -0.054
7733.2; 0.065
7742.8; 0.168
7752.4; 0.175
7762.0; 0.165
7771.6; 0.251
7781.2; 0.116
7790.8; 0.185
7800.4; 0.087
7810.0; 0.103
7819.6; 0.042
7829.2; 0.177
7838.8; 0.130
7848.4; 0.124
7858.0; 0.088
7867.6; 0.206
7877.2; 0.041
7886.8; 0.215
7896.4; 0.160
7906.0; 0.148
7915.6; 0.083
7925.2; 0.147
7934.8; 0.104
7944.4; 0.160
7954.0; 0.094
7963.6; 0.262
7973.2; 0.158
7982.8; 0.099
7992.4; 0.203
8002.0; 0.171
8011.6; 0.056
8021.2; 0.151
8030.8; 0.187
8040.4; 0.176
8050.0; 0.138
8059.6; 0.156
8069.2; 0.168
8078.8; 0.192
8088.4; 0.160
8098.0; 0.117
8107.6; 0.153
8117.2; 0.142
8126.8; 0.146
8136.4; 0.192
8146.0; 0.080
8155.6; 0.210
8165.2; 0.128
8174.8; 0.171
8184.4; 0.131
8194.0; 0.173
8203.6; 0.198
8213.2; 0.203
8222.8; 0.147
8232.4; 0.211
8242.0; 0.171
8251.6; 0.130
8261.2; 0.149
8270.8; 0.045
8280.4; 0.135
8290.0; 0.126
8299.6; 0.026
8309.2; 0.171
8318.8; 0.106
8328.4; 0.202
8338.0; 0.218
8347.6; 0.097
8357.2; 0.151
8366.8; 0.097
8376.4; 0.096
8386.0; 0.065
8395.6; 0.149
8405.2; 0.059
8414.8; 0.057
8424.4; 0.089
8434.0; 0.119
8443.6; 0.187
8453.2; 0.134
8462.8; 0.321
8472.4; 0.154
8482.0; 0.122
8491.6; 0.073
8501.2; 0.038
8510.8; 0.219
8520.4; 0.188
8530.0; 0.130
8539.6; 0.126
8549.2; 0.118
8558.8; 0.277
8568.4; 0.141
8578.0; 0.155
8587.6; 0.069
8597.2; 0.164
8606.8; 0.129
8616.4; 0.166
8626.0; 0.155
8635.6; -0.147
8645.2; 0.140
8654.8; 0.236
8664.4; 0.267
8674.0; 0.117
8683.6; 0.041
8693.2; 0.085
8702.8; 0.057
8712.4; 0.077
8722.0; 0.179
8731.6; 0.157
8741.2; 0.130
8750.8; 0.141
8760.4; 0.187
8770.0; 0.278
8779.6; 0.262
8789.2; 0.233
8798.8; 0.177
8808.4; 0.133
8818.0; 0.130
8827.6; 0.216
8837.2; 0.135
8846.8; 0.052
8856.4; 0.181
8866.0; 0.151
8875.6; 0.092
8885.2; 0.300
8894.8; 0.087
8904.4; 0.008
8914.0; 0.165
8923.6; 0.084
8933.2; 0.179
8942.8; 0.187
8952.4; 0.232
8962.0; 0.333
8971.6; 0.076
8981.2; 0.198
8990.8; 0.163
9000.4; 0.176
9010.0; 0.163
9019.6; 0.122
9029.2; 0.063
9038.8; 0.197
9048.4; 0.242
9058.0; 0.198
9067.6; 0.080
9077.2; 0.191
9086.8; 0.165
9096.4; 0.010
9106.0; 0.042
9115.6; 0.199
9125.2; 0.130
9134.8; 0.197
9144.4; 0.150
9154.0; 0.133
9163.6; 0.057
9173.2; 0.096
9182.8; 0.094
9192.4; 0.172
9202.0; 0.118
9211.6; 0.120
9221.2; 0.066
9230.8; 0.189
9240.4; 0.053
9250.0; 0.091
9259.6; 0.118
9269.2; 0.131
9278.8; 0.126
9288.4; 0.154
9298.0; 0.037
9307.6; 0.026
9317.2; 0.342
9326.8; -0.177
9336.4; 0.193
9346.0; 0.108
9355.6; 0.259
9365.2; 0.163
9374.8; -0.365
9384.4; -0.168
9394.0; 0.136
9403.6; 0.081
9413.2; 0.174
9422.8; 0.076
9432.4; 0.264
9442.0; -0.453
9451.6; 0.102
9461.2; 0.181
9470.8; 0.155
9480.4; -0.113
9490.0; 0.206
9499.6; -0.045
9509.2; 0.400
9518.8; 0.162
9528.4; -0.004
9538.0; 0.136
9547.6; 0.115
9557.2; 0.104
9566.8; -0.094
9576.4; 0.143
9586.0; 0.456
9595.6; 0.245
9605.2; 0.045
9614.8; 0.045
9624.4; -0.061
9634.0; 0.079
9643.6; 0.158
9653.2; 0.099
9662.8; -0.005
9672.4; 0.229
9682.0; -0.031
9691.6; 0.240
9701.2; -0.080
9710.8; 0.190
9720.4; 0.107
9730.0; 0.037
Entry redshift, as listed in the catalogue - 0.97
